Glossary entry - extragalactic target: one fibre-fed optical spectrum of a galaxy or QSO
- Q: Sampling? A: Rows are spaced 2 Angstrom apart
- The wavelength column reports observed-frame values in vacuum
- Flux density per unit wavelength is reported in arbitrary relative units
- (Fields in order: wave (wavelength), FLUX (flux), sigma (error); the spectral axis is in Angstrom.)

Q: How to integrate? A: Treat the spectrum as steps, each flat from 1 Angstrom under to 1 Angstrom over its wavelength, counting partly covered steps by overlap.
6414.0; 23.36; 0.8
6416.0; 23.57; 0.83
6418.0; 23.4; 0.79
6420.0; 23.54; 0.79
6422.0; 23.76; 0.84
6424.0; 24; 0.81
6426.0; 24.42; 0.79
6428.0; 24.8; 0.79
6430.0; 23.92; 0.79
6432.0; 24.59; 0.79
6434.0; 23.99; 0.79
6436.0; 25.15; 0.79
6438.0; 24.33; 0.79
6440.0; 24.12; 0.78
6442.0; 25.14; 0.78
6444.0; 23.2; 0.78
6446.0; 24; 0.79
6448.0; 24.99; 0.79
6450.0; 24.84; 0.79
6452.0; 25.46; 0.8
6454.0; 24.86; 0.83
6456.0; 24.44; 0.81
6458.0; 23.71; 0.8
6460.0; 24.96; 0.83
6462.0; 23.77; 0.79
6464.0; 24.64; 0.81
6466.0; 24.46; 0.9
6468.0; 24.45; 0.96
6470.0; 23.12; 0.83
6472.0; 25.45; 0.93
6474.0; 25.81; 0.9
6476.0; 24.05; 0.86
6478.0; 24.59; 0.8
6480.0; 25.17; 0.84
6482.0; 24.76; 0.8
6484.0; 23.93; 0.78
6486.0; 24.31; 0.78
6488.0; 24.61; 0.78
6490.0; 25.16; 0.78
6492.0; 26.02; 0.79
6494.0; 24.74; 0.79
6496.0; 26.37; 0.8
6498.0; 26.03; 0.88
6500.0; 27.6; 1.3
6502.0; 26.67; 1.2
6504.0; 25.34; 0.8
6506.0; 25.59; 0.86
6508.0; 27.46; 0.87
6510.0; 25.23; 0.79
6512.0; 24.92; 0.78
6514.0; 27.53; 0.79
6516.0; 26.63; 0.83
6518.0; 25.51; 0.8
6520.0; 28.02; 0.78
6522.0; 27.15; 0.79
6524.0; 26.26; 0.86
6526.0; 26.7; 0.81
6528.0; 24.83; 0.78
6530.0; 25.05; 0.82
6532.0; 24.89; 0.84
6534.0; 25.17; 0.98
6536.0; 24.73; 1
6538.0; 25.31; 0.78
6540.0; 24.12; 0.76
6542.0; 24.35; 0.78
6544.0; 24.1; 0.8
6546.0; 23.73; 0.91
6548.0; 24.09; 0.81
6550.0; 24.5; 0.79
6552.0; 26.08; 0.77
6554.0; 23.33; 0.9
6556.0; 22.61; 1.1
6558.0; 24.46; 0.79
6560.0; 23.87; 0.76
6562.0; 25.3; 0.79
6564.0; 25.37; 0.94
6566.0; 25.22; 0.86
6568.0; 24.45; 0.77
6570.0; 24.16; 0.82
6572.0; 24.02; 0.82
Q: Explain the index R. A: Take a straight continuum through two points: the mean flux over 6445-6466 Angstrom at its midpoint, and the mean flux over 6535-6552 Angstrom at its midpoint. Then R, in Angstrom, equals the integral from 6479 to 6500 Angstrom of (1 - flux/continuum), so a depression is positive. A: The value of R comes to -0.6 Angstrom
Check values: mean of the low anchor 24.6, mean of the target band 25.2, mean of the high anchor 24.5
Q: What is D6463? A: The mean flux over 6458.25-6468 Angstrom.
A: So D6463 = 24.4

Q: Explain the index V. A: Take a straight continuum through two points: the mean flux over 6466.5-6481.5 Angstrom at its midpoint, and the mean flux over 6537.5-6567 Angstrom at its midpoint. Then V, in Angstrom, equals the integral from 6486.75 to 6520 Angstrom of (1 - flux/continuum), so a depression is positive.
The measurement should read -2.0 Angstrom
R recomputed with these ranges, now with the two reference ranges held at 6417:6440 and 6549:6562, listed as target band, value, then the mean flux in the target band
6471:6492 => -0.6 Angstrom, 24.8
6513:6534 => -1.7 Angstrom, 26.2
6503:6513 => -0.6 Angstrom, 25.7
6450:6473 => -0.3 Angstrom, 24.5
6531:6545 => -0.3 Angstrom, 24.7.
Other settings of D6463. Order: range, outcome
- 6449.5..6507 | 25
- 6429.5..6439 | 24.4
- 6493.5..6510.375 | 26.2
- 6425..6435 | 24.3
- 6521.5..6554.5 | 25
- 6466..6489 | 24.6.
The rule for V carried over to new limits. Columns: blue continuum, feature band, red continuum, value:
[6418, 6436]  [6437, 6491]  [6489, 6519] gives 1.13 Angstrom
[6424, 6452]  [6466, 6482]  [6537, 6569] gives -0.14 Angstrom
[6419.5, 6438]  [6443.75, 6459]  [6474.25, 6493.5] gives -0.02 Angstrom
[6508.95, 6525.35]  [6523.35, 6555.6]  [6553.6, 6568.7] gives 0.77 Angstrom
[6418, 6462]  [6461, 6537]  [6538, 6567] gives -3.31 Angstrom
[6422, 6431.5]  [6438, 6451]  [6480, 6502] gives 0.10 Angstrom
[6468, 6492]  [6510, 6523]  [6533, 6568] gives -1.02 Angstrom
